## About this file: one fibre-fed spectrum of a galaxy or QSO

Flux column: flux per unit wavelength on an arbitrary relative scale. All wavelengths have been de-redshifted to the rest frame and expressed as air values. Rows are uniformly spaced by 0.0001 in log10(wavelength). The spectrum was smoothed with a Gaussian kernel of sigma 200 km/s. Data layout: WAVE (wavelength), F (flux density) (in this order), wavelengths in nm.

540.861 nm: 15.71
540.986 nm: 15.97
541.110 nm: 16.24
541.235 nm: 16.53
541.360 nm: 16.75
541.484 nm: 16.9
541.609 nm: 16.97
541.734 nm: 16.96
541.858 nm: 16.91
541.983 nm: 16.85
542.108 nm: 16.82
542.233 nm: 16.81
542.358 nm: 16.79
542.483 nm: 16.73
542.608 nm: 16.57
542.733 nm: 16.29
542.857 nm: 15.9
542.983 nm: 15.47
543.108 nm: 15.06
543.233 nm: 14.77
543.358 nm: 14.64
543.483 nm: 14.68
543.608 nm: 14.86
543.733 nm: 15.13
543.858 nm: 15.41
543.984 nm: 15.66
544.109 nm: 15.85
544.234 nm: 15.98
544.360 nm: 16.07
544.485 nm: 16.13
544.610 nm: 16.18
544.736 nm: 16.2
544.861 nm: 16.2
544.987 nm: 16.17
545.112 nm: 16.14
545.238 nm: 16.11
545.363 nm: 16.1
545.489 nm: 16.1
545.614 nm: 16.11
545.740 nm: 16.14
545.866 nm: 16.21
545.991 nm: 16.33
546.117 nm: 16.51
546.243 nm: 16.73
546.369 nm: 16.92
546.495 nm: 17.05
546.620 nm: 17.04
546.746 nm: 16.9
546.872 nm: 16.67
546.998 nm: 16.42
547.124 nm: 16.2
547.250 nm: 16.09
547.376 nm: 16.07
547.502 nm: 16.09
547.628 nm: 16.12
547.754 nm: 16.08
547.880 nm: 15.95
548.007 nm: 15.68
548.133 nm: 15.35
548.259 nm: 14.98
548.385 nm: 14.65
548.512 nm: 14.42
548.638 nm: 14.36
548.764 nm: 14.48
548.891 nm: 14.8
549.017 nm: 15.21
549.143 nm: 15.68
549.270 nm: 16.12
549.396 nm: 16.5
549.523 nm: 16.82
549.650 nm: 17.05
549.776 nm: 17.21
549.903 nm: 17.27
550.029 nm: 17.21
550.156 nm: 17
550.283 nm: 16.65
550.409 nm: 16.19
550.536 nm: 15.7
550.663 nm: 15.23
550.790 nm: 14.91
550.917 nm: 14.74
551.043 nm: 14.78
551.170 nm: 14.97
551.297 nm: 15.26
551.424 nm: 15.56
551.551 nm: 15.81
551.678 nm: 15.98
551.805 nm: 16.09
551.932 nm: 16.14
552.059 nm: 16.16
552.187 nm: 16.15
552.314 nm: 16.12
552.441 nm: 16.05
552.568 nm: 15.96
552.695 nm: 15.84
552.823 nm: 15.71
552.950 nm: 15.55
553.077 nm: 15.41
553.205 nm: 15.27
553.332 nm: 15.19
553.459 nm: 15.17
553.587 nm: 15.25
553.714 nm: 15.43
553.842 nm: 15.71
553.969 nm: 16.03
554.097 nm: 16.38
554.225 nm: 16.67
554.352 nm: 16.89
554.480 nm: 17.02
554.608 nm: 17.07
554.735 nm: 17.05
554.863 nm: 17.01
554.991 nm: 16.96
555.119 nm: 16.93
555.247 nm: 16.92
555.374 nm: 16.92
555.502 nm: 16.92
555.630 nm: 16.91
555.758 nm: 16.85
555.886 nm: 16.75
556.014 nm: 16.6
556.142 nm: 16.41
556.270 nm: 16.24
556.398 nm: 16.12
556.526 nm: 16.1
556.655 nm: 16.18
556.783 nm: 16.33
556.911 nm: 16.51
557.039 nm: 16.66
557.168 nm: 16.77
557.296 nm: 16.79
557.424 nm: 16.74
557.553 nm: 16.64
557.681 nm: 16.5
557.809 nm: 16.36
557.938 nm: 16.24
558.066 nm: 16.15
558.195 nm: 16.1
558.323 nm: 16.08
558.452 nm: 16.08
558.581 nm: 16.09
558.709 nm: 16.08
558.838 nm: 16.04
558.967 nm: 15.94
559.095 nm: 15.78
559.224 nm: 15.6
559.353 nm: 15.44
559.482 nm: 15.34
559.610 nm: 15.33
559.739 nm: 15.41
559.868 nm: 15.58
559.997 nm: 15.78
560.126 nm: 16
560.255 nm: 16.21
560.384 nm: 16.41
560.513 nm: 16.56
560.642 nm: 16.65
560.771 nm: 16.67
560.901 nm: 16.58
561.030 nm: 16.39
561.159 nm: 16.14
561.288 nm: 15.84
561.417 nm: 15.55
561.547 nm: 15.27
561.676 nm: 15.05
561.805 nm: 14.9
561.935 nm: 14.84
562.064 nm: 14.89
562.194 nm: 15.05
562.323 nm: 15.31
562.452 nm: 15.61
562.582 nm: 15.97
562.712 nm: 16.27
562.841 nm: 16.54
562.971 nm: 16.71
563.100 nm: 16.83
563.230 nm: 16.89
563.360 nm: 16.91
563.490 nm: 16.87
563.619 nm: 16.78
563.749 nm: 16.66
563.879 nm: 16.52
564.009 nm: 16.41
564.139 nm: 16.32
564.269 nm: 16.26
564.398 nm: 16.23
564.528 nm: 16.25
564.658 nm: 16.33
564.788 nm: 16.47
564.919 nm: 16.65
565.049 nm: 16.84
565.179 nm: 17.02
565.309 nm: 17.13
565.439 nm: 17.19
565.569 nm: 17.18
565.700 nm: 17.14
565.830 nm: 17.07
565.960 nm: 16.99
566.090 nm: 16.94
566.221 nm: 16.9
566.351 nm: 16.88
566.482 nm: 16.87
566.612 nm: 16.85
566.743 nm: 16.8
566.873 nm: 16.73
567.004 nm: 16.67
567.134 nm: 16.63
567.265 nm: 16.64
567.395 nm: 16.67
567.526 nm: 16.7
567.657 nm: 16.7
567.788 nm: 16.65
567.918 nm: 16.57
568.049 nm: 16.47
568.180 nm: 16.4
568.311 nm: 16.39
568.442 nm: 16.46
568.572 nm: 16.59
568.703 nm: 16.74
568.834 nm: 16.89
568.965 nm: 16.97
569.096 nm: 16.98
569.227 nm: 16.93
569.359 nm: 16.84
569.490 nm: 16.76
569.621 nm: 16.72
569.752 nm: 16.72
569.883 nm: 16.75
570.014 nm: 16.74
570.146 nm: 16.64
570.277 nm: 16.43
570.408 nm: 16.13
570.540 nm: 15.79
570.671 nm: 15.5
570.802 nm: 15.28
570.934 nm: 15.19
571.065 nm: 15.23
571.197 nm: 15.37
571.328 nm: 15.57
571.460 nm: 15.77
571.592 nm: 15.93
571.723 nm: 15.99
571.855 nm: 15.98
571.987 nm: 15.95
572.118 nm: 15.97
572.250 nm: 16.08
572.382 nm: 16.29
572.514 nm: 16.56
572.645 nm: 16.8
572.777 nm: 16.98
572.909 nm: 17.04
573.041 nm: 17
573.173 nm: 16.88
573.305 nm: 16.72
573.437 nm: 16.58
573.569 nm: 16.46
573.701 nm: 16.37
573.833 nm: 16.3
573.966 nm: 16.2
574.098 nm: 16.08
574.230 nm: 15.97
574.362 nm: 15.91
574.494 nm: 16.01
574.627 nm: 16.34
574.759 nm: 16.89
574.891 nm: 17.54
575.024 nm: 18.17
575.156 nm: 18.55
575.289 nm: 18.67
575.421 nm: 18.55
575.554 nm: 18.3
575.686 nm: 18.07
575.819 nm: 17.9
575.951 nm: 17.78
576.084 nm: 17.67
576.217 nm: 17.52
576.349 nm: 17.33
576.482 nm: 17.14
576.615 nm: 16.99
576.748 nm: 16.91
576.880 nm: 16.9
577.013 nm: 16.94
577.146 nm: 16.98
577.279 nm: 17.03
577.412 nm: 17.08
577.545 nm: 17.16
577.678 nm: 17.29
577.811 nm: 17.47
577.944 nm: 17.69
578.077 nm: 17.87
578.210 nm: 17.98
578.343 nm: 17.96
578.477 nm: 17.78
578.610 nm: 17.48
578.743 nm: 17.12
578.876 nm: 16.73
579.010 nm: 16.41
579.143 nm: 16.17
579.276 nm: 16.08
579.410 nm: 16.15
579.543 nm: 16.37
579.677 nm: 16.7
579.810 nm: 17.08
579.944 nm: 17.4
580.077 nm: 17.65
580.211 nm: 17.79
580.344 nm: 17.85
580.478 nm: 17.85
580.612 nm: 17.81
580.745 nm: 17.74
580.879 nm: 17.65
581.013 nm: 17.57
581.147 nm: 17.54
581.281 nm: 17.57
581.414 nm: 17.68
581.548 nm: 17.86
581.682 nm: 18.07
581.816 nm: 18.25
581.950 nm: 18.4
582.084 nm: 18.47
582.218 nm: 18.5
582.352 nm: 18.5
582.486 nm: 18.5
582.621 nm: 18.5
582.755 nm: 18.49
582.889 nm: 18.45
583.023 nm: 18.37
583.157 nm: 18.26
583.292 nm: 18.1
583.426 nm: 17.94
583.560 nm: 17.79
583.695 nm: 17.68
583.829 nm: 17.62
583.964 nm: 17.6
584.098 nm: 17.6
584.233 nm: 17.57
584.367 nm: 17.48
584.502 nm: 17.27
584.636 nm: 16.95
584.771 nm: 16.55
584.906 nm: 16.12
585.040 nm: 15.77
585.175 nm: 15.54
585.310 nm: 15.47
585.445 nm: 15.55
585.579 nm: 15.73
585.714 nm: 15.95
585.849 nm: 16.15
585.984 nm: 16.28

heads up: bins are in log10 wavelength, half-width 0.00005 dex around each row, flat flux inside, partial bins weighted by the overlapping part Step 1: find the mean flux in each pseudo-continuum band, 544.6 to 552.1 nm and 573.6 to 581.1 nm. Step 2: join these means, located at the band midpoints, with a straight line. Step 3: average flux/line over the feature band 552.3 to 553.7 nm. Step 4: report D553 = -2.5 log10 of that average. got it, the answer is 0.04 mag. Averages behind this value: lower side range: 16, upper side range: 17.2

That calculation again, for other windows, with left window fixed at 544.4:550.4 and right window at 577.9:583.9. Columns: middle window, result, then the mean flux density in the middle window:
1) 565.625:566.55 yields 0.00 mag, 17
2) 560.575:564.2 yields 0.05 mag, 16.1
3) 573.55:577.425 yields 0.02 mag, 17.2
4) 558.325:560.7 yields 0.05 mag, 15.9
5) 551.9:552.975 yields 0.03 mag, 16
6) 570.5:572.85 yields 0.09 mag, 15.9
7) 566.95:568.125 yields 0.03 mag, 16.6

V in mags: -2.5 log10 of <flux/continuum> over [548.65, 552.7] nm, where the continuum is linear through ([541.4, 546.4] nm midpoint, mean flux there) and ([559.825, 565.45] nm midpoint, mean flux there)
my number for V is 0.02 mag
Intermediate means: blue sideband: 16.1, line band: 15.9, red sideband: 16.2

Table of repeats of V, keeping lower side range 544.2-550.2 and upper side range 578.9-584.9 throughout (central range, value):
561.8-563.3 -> 0.06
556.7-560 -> 0.03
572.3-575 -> 0.04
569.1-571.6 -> 0.06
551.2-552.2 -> 0.03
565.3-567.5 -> 0.00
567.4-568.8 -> 0.03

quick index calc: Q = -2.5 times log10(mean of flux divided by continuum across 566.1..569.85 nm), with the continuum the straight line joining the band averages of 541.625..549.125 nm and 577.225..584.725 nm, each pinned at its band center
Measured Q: 0.018 mag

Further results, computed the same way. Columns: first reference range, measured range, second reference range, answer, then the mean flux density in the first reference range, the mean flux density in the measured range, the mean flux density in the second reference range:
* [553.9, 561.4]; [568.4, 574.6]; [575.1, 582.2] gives 0.05 mag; 16.4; 16.3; 17.5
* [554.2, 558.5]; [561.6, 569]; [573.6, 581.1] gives 0.02 mag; 16.6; 16.5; 17.2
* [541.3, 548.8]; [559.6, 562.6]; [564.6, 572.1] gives 0.04 mag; 16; 15.8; 16.5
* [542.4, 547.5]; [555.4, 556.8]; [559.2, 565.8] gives -0.02 mag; 16.1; 16.5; 16.2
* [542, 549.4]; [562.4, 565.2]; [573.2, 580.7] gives 0.01 mag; 15.9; 16.5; 17.2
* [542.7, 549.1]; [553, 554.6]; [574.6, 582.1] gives 0.02 mag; 15.8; 15.9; 17.5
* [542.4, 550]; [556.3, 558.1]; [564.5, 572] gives -0.01 mag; 16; 16.4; 16.5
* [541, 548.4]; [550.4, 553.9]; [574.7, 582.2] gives 0.06 mag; 16.1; 15.6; 17.5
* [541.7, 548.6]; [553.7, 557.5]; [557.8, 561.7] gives -0.04 mag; 16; 16.6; 16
